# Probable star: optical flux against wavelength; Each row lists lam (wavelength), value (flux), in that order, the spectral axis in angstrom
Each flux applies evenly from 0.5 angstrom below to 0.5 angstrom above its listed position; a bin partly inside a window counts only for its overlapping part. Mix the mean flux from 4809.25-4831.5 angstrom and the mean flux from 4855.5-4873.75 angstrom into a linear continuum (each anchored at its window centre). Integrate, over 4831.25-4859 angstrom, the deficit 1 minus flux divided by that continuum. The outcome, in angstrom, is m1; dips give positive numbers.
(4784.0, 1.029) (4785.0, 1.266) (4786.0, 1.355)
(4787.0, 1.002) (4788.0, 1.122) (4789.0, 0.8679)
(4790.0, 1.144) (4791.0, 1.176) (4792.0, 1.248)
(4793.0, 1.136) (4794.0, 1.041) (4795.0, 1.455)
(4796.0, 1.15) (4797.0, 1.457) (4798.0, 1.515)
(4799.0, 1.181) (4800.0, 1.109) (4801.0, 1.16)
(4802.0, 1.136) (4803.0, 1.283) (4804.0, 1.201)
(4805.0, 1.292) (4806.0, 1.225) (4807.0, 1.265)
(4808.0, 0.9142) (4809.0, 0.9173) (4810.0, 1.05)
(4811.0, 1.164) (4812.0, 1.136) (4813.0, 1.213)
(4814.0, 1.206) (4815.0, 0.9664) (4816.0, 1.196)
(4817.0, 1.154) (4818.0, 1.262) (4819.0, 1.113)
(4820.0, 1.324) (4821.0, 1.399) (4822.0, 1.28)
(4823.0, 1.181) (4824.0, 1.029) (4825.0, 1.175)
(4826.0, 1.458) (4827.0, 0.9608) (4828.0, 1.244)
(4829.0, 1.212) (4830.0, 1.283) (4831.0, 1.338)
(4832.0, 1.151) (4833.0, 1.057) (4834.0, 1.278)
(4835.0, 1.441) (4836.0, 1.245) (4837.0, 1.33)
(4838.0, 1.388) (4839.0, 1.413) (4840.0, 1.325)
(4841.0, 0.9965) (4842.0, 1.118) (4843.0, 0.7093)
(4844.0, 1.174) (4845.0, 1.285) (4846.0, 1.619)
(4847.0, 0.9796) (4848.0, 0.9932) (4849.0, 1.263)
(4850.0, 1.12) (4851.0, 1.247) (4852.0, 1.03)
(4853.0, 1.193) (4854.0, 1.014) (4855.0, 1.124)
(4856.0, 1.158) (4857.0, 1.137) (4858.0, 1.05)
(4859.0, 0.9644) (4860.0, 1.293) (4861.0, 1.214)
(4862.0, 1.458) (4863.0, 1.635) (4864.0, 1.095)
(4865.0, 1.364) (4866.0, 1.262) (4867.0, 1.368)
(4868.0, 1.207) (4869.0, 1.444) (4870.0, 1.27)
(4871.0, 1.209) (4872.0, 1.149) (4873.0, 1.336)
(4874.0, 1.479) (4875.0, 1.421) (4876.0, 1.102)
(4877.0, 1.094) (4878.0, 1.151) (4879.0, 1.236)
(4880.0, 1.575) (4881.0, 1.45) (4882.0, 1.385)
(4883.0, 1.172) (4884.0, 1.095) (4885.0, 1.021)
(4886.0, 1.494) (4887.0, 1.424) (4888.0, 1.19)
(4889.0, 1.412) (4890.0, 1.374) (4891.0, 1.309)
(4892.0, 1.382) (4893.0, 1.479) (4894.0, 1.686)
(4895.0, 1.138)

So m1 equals 1.20 angstrom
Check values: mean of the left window 1.19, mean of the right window 1.26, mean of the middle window 1.18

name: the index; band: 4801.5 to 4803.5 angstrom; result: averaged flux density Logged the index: 1.21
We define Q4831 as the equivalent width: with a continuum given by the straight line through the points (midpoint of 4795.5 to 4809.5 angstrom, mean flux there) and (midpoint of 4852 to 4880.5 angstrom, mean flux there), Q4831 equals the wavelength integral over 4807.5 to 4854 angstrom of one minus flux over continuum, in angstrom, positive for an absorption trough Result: 1.4 angstrom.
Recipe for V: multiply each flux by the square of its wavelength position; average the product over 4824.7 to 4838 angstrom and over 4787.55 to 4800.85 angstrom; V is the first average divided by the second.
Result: 1.06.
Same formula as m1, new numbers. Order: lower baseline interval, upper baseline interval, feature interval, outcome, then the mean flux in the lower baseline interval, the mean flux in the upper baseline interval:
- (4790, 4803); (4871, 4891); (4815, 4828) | 0.46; 1.23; 1.29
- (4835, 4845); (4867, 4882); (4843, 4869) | 0.95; 1.21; 1.3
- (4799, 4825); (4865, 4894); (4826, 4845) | 0.07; 1.17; 1.31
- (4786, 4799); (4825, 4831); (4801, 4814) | 0.66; 1.2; 1.24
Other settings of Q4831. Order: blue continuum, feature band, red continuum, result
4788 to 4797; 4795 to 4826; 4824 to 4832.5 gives -0.1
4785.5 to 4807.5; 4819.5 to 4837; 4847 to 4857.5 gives -1.3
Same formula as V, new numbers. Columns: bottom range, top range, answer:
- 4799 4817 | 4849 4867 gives 1.07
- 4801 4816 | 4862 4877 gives 1.17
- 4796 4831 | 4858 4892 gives 1.11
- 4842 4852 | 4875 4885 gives 1.10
